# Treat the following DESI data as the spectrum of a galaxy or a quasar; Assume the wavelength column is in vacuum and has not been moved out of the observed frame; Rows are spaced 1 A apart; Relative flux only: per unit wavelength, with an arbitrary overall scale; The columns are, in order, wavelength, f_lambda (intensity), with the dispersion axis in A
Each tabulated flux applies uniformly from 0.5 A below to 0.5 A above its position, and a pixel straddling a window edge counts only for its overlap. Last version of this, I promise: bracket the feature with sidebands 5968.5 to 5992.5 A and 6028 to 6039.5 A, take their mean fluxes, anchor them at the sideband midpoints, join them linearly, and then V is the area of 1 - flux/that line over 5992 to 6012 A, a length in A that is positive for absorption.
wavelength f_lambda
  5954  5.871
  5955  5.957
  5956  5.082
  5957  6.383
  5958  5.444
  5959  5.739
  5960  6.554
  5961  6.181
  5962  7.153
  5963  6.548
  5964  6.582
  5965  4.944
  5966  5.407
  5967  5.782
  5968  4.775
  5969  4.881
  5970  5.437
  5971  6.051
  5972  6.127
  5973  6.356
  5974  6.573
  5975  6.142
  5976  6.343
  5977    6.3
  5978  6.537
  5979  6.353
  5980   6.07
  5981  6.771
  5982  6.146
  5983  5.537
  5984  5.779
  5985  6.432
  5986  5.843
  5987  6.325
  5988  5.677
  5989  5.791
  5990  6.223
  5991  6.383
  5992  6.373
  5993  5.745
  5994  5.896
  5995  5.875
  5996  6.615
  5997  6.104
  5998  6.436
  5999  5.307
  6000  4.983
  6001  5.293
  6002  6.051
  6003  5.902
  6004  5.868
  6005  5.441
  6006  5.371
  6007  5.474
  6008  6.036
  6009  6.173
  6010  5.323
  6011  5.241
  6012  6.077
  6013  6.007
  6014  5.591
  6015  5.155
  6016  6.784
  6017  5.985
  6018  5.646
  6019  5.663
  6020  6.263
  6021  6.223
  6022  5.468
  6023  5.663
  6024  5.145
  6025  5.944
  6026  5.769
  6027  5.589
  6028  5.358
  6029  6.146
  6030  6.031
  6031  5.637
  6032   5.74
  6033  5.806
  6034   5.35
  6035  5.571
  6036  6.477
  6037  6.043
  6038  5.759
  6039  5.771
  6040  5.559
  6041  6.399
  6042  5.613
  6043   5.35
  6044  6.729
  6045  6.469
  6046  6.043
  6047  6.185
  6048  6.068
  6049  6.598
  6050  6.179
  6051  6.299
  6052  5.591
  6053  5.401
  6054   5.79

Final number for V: 0.7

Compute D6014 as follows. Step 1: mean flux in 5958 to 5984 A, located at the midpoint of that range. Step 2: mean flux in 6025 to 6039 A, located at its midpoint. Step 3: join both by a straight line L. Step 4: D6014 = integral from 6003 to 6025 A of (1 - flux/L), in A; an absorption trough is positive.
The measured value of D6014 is 0.43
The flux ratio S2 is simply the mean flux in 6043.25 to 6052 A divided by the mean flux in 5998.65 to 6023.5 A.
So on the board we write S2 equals 1.09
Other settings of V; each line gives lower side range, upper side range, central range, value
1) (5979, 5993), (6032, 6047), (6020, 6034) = 0.5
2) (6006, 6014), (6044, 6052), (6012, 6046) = 0.8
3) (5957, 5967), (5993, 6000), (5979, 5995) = -0.2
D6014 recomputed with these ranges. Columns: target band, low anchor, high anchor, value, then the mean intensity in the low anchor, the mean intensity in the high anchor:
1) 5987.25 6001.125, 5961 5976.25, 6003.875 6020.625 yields -0.2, 5.94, 5.77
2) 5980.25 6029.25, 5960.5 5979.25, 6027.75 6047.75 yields 0.9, 6.02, 5.91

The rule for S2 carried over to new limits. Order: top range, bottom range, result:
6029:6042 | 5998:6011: 1.04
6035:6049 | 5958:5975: 1.02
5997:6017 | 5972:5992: 0.93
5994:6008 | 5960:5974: 0.97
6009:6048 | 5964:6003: 0.98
